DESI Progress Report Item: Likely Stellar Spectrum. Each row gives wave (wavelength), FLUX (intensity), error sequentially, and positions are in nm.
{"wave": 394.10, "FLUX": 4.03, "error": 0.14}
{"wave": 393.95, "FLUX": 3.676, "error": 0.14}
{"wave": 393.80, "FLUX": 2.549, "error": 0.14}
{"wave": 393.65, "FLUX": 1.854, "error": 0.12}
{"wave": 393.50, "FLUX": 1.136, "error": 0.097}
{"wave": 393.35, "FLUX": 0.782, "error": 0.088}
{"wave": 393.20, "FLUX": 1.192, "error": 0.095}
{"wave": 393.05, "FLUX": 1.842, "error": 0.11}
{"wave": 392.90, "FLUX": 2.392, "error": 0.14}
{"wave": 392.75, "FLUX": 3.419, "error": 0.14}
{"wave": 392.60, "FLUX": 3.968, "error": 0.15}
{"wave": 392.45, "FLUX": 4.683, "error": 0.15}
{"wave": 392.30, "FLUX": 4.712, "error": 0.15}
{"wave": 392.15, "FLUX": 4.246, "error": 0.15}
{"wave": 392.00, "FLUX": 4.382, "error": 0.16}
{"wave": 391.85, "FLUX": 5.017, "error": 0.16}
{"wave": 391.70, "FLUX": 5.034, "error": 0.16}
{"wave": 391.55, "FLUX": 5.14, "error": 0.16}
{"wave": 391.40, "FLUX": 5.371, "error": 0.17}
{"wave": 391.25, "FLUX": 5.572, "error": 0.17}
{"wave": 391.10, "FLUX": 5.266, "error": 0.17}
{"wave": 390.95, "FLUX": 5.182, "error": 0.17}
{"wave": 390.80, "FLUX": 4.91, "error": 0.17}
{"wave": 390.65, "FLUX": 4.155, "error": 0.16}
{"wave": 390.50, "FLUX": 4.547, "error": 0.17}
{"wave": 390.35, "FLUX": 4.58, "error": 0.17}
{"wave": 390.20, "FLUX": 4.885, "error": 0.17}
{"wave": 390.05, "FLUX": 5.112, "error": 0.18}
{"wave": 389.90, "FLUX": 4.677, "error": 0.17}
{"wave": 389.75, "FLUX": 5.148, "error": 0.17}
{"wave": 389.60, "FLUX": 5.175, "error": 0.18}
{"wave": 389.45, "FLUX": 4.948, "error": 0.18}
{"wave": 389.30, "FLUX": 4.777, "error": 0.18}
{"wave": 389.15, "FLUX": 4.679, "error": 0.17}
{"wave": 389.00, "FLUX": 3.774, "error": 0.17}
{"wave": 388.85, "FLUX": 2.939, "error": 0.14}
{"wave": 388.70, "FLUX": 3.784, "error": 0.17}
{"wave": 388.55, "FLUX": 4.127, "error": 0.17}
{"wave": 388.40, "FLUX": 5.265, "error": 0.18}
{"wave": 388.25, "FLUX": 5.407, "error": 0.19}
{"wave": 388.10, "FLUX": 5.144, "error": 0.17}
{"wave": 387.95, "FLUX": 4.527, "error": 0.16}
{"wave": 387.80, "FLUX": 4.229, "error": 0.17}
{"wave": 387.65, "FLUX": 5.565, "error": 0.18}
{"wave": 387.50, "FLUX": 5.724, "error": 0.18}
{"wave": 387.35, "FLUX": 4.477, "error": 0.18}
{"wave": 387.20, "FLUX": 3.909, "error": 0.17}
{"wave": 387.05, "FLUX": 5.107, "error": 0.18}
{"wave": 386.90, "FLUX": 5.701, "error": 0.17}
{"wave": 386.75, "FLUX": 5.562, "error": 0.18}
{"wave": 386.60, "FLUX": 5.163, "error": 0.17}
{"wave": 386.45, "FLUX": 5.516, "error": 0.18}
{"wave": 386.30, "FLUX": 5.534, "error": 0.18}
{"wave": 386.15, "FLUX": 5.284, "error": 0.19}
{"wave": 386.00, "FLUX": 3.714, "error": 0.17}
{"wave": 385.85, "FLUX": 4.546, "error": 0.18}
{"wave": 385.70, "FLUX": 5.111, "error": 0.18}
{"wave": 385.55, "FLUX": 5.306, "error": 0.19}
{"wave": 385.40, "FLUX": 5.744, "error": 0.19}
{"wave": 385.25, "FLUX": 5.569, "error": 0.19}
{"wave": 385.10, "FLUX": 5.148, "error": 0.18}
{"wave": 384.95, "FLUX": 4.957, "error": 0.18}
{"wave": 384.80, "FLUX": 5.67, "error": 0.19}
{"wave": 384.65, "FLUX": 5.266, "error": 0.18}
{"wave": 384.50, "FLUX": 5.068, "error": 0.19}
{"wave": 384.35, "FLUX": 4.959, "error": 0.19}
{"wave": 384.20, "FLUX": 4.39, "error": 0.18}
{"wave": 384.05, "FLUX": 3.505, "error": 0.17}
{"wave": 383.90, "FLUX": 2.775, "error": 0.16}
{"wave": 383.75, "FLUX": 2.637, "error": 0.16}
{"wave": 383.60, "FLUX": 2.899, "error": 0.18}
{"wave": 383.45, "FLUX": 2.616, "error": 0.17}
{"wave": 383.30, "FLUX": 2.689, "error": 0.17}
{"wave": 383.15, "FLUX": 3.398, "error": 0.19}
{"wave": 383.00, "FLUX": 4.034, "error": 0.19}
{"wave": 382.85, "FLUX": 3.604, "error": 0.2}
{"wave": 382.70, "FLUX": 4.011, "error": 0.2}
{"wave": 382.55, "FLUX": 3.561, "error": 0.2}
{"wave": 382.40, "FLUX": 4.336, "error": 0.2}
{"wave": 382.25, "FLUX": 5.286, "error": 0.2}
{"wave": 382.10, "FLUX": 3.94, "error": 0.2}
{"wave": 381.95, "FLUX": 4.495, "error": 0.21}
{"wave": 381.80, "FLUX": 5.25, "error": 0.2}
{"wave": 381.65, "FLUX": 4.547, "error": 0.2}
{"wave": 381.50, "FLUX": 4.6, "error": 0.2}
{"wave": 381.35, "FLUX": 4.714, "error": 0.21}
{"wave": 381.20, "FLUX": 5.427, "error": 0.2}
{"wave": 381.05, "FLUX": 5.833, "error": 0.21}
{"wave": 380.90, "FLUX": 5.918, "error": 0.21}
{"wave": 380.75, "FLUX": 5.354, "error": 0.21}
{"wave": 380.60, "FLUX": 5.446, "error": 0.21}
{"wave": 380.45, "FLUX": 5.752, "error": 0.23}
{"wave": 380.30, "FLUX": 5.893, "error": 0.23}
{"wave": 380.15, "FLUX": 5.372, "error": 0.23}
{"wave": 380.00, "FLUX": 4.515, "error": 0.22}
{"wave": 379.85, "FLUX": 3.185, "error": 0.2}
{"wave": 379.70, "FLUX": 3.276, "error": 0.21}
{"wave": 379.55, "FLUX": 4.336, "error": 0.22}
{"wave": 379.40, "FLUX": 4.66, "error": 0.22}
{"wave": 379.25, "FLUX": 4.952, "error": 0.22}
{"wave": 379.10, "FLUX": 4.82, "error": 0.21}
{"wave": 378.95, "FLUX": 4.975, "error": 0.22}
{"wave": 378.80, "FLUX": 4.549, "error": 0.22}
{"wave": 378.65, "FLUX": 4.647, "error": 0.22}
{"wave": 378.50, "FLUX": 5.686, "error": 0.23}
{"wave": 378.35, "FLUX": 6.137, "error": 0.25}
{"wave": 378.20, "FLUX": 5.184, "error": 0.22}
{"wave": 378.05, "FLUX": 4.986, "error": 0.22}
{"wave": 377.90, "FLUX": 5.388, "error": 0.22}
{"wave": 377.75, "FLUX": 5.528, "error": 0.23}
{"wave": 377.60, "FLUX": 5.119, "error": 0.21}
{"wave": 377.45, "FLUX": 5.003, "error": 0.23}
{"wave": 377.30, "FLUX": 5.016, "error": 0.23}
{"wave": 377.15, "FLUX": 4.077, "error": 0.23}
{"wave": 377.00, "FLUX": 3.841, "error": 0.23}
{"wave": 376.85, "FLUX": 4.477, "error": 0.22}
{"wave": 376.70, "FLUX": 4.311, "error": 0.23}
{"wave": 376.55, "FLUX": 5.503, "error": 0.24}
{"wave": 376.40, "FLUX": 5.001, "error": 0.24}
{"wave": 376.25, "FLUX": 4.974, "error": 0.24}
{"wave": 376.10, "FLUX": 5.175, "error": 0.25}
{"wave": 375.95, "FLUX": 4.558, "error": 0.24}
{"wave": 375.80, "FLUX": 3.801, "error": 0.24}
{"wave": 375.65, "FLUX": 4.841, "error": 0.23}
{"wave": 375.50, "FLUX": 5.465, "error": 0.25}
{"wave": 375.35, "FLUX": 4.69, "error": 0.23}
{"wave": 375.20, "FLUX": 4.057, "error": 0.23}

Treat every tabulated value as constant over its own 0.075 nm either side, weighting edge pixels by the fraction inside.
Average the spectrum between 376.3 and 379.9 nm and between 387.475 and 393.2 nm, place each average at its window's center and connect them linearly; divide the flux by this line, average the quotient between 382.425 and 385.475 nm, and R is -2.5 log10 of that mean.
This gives 0.13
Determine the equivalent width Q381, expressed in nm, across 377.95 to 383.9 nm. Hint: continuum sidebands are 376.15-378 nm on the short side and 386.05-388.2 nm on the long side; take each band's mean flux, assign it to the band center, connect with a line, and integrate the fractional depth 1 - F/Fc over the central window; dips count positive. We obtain 0.49 nm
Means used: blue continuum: 4.86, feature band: 4.53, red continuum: 5.09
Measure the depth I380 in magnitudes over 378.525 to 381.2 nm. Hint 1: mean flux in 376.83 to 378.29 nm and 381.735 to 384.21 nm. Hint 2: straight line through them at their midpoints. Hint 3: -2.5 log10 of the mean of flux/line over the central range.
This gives -0.13 mag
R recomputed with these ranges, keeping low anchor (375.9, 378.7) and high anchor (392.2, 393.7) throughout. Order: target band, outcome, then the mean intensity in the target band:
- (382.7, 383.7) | 0.25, 3.25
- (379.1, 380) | 0.12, 4.18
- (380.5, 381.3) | -0.25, 5.57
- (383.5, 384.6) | 0.06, 3.76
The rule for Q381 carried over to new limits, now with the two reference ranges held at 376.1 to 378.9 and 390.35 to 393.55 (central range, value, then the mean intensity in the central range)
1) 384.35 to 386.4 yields -0.328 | 5.15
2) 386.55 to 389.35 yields -0.303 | 4.73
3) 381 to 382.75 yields 0.007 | 4.66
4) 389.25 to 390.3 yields -0.208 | 4.96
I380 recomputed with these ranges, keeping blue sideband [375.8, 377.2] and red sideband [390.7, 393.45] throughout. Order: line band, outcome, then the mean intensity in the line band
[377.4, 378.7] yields -0.166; 5.32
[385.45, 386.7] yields -0.184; 5.05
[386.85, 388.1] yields -0.166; 4.9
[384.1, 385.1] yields -0.164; 5.02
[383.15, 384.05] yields 0.462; 2.84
